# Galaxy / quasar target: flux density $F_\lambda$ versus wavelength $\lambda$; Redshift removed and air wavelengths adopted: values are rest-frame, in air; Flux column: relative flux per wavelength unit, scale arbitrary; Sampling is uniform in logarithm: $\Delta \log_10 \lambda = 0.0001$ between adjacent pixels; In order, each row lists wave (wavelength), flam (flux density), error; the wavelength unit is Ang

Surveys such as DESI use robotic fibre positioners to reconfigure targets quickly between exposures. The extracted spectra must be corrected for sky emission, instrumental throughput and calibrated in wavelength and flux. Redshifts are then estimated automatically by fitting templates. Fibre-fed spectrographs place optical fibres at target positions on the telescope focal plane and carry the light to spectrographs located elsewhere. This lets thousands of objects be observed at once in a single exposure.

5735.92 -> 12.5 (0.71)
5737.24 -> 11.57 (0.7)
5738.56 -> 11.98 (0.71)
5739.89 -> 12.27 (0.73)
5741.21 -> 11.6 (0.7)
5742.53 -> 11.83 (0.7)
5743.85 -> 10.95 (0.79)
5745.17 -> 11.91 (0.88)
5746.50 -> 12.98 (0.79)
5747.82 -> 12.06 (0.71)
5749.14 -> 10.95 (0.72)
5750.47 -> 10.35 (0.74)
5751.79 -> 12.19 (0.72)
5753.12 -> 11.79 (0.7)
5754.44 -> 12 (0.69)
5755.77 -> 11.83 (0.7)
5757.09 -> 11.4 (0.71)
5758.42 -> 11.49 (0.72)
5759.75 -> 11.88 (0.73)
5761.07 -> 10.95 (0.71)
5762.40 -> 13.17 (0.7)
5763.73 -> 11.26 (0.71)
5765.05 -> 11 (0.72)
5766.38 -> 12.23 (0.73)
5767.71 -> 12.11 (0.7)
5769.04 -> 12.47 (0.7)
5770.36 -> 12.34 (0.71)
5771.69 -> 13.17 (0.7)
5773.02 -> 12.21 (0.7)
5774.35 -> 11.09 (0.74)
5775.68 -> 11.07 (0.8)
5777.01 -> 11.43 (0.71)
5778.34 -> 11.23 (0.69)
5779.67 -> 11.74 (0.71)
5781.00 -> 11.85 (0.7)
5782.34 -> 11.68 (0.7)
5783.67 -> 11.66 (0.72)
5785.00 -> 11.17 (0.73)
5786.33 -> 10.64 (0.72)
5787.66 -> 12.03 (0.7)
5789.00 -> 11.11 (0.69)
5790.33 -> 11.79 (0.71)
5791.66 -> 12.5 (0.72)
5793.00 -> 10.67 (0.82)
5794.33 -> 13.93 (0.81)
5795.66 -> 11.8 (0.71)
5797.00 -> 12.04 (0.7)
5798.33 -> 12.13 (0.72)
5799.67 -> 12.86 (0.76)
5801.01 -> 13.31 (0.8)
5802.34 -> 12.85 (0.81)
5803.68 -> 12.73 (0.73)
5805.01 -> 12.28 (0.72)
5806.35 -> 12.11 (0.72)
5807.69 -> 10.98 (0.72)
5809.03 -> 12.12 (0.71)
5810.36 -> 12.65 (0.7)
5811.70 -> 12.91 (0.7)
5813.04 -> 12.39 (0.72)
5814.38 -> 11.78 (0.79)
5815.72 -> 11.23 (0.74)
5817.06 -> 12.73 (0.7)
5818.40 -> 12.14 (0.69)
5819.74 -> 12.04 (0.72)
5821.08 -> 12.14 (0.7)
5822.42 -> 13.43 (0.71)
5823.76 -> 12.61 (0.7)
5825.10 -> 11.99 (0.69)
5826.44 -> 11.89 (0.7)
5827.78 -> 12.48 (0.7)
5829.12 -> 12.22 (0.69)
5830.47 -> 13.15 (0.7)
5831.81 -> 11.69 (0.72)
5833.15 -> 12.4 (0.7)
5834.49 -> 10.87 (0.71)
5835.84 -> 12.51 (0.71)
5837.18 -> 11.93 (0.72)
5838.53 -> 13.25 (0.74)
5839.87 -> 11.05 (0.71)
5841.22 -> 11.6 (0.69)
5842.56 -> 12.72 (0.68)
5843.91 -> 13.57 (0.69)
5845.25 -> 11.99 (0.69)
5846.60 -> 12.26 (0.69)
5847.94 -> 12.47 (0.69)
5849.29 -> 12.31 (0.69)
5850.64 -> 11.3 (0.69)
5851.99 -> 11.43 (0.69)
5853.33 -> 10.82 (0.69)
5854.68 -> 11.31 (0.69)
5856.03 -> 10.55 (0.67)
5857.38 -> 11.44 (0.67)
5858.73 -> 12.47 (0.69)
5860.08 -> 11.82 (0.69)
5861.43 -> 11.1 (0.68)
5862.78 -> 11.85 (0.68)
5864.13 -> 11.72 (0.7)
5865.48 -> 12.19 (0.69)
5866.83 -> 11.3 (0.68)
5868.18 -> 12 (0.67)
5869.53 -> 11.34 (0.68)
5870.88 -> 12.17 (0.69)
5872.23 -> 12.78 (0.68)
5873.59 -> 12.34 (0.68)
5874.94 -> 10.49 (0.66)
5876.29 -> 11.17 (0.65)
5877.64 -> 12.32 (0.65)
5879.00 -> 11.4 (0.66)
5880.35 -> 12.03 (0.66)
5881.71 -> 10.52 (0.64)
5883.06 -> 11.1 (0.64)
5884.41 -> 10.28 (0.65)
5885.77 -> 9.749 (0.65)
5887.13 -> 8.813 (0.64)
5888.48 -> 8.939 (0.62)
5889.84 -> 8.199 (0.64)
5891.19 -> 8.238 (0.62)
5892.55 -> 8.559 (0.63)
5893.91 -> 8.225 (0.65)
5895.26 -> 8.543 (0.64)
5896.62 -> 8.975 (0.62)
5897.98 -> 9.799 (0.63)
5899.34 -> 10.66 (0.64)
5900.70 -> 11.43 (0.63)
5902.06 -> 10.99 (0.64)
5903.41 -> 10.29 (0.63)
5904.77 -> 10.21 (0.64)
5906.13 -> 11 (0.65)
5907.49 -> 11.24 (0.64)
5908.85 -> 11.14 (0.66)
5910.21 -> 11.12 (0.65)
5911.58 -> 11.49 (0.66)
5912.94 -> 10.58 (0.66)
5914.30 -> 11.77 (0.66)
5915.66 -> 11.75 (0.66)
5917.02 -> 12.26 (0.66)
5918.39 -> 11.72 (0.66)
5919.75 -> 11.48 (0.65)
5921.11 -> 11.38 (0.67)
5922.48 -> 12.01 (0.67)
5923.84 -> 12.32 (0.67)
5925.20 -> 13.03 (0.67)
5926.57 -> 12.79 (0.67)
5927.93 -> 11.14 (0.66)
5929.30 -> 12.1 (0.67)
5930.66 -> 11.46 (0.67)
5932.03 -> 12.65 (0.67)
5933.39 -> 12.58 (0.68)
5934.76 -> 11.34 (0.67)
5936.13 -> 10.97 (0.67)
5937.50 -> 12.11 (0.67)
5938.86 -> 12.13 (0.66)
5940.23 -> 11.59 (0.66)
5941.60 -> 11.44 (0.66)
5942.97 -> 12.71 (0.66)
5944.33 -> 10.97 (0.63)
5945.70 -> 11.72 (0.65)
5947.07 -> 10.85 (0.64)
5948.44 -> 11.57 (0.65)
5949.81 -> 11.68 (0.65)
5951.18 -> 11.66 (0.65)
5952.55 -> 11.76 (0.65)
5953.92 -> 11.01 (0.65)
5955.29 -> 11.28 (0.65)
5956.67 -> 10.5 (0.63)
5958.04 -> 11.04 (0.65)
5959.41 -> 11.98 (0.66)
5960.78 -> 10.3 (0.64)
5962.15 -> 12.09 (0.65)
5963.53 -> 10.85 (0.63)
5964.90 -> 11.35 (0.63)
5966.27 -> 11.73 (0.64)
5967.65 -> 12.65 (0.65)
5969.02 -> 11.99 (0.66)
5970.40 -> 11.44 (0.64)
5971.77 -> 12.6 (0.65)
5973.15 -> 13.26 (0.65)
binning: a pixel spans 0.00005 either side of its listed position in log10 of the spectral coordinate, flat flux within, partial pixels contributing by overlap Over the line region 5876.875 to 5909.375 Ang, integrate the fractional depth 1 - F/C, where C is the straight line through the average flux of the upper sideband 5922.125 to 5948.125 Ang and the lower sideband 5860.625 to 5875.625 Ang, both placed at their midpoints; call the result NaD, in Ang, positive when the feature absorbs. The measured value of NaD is 4.7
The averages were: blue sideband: 11.8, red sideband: 11.9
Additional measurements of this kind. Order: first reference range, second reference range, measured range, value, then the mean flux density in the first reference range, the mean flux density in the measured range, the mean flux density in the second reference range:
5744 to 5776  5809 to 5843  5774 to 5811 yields 0.3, 11.8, 11.9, 12.2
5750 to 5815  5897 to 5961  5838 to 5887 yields 0.2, 11.9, 11.6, 11.5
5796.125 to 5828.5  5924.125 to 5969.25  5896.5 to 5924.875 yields 1.6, 12.3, 11.2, 11.7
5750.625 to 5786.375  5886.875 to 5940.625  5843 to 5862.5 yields -0.9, 11.7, 11.8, 10.9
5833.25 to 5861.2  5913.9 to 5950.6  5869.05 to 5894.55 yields 3.0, 11.9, 10.4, 11.8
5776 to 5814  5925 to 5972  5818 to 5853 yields -0.8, 12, 12.2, 11.7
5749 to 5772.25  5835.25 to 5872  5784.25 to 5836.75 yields -1.4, 11.8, 12.2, 11.9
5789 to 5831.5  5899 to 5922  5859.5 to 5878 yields -0.1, 12.3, 11.8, 11.2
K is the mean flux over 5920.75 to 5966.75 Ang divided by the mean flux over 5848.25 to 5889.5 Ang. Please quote 1.0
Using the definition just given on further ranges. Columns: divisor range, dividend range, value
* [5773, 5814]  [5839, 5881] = 0.99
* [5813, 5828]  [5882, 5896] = 0.74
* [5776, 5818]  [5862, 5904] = 0.88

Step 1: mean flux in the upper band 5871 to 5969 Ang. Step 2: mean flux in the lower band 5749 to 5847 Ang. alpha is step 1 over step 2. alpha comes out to 0.9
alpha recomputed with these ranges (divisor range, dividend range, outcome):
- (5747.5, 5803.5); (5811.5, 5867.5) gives 1.01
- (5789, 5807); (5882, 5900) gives 0.75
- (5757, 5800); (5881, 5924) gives 0.88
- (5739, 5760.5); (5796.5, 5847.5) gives 1.05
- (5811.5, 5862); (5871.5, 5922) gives 0.88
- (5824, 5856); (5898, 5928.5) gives 0.95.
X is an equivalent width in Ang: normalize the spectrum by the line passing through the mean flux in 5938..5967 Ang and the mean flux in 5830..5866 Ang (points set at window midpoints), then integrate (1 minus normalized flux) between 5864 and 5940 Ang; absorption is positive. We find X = 3.8 Ang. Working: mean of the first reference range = 11.9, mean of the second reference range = 11.4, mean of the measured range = 11.1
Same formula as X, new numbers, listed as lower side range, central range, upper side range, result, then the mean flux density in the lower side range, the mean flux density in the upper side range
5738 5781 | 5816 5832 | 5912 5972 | -0.85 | 11.8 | 11.7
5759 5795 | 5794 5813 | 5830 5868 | -1.00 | 11.8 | 11.9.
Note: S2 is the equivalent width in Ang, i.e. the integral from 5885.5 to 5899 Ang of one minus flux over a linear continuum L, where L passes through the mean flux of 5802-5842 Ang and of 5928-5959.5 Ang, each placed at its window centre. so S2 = 3.45 Ang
